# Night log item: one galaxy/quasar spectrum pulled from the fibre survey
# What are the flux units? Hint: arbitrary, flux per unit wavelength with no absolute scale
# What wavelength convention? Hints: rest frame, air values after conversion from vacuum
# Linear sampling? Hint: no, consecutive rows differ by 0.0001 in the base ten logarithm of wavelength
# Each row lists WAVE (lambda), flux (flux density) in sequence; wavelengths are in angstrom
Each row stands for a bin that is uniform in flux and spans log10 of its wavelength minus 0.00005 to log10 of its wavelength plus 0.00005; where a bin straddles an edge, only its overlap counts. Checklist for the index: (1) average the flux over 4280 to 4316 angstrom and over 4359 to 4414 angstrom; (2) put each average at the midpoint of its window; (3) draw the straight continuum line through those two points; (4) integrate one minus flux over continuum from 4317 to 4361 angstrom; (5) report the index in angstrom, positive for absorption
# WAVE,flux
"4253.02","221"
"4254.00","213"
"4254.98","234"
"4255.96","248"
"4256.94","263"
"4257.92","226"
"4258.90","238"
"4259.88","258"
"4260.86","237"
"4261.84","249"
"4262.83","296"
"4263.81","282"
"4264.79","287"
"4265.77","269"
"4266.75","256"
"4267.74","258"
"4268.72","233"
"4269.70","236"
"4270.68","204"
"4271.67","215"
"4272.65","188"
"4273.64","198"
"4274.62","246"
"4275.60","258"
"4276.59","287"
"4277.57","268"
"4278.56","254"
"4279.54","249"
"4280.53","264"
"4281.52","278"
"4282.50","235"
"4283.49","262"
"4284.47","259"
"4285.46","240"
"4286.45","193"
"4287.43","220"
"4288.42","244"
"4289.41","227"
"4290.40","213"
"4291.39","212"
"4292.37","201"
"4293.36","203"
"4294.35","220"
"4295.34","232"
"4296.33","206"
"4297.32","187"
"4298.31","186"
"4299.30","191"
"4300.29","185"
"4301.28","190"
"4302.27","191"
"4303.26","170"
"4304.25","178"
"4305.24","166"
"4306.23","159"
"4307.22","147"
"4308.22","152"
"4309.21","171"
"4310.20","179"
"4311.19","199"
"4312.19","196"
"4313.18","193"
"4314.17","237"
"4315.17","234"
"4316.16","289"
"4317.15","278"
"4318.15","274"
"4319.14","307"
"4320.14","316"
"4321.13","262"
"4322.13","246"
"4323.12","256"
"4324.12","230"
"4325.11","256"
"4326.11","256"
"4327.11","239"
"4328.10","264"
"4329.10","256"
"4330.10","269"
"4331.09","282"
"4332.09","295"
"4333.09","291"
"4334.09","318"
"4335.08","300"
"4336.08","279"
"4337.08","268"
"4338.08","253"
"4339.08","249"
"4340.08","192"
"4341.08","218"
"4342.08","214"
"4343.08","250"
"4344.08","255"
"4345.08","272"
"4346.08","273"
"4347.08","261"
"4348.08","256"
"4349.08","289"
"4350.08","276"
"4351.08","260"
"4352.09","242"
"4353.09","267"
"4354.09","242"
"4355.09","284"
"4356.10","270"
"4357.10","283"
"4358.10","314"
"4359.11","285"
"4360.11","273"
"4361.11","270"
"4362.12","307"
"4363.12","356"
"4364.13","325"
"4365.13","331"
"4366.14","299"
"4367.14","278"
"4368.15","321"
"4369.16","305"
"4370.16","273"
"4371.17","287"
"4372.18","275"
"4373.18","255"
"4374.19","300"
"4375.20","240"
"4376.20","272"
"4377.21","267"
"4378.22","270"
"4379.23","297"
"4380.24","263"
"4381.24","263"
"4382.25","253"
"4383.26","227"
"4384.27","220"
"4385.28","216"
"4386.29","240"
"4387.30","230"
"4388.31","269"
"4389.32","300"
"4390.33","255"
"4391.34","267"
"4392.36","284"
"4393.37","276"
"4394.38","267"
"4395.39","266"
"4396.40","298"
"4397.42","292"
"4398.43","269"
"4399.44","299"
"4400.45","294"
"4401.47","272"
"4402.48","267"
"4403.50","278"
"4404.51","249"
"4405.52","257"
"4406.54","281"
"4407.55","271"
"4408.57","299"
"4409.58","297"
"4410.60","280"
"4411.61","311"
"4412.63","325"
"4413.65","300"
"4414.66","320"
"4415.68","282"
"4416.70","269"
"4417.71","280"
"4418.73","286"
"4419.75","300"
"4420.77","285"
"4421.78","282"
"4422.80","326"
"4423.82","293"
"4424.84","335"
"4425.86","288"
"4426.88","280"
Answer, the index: -4.9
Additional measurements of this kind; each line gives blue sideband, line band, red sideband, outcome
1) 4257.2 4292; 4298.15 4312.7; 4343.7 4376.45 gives 4.5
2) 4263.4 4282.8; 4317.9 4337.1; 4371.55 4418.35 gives -1.0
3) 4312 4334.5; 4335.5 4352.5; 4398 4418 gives 1.0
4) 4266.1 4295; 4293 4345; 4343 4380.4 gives 5.2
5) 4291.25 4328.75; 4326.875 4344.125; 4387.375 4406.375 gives -2.0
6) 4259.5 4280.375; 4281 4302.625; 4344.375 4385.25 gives 3.2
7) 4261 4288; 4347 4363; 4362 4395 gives -0.4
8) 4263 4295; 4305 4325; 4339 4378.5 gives 2.3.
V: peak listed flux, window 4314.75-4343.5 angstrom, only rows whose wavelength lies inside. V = 318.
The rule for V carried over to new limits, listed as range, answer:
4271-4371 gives 356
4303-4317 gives 289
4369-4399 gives 305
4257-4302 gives 296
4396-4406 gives 299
